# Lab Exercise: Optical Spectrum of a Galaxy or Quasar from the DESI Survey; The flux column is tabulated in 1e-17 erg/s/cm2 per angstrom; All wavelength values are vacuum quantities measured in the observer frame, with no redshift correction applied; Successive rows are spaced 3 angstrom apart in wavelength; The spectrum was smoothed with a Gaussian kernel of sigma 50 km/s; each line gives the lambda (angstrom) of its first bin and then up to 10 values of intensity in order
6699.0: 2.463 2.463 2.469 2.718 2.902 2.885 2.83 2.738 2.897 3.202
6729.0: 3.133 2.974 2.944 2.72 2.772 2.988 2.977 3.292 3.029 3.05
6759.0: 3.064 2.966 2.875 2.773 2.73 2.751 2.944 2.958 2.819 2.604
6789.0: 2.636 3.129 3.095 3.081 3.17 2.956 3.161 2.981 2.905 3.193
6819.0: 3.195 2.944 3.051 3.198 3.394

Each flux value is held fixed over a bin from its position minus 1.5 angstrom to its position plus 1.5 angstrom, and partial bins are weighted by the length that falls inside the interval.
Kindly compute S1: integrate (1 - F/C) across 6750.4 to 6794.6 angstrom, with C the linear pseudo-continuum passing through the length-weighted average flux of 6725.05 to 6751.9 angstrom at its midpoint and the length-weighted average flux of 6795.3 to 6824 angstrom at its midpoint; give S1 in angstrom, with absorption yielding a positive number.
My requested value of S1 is 1.9 angstrom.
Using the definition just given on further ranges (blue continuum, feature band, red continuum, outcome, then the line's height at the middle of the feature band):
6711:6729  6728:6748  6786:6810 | 0.15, 2.95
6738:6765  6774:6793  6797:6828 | 1.25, 3.03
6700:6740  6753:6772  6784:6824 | -0.04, 2.92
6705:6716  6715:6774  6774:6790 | -3.19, 2.79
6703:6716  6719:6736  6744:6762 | -0.69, 2.87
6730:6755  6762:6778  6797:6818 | 0.98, 3.01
